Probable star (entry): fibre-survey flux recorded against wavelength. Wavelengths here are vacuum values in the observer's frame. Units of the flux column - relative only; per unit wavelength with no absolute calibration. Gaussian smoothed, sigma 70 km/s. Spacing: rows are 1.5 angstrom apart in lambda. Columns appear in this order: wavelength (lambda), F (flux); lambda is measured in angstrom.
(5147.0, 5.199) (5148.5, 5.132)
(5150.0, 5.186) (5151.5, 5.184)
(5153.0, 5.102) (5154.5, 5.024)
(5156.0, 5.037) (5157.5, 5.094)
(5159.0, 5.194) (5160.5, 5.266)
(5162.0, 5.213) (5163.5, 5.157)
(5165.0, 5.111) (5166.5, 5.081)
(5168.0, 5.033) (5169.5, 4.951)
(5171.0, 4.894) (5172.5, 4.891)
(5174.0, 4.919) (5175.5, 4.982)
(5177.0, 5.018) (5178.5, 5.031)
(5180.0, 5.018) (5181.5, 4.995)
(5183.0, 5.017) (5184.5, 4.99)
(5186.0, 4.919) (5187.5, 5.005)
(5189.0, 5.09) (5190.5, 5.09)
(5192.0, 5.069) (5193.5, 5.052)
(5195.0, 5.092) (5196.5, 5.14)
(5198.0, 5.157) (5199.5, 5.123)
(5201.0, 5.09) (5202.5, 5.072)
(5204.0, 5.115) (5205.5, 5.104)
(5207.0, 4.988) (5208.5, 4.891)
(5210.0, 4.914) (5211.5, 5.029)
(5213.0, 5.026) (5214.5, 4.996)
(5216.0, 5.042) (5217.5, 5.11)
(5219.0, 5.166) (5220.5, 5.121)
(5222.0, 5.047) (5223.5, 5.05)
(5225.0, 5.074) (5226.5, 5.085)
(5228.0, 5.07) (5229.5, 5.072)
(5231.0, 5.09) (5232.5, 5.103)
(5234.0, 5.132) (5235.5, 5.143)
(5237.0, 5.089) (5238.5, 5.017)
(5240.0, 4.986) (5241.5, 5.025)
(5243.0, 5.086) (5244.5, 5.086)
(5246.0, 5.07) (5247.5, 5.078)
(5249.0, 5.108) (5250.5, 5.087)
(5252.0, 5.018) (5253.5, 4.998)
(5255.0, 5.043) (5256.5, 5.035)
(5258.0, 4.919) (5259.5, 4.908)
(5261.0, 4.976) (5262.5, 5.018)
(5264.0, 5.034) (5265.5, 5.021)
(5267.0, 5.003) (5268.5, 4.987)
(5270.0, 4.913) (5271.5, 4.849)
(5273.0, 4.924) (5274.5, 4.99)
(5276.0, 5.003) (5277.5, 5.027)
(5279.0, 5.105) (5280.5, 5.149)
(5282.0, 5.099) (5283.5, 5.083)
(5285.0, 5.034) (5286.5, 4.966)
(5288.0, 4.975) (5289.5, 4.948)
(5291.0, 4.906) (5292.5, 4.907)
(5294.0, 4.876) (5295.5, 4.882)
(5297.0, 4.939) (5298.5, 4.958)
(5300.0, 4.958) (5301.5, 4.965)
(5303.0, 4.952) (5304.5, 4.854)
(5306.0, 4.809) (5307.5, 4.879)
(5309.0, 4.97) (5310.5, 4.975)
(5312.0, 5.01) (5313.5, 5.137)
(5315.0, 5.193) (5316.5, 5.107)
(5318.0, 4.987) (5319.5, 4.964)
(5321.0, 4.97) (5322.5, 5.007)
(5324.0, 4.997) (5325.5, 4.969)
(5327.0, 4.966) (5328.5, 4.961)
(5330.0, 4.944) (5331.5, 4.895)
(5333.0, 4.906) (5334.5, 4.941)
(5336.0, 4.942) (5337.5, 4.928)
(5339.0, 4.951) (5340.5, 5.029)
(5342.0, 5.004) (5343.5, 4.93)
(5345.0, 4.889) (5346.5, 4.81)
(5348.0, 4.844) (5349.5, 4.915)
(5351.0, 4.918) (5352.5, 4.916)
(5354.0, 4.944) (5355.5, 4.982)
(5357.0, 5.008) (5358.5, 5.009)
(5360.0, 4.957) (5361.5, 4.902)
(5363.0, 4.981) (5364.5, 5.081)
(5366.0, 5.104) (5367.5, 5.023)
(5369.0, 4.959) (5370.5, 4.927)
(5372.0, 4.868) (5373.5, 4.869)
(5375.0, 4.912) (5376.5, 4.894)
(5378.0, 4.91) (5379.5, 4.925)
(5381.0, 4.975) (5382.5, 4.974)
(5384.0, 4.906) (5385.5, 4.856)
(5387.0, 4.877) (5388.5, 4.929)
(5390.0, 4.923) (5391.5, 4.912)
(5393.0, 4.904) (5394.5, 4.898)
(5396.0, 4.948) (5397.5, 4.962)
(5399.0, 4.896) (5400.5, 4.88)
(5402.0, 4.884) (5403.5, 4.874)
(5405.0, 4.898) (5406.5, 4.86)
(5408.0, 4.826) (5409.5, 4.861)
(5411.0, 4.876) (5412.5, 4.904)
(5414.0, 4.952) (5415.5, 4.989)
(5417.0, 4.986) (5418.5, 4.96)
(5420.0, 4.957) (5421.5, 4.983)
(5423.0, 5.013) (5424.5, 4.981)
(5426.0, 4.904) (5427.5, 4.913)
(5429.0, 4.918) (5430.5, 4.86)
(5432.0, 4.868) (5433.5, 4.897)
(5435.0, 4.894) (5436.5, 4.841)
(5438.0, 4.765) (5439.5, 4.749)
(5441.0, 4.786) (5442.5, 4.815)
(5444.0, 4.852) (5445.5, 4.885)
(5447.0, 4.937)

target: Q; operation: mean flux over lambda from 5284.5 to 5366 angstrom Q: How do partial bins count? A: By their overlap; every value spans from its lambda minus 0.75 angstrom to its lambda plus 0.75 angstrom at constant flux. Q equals 4.96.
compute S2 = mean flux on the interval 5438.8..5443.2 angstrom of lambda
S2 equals 4.78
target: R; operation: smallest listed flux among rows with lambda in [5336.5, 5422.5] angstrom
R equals 4.81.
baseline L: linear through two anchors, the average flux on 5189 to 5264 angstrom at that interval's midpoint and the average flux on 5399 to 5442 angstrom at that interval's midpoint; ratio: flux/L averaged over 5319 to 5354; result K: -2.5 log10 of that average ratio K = 0.01 mag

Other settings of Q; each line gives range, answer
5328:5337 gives 4.93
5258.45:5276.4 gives 4.97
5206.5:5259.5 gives 5.05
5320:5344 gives 4.96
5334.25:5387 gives 4.94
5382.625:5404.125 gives 4.91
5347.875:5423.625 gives 4.93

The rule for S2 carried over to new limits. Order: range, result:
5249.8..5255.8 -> 5.04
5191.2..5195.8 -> 5.07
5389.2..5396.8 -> 4.92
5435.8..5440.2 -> 4.78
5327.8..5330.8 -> 4.95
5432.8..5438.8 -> 4.85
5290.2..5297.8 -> 4.9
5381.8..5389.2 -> 4.91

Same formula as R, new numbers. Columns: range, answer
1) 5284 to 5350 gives 4.809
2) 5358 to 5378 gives 4.868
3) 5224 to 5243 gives 4.986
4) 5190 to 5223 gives 4.891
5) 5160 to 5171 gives 4.894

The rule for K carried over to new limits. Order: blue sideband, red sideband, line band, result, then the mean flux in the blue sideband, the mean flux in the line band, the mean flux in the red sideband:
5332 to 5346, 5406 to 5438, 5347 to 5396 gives -0.001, 4.94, 4.94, 4.91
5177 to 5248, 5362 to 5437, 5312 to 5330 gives -0.009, 5.06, 5.02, 4.92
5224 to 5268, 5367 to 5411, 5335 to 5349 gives 0.006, 5.05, 4.93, 4.91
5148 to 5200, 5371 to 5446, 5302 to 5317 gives -0.004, 5.06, 4.99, 4.9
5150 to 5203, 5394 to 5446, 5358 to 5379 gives -0.006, 5.06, 4.96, 4.9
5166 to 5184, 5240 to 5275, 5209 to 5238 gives -0.015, 4.98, 5.07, 5.01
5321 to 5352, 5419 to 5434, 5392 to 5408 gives 0.008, 4.94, 4.9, 4.93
